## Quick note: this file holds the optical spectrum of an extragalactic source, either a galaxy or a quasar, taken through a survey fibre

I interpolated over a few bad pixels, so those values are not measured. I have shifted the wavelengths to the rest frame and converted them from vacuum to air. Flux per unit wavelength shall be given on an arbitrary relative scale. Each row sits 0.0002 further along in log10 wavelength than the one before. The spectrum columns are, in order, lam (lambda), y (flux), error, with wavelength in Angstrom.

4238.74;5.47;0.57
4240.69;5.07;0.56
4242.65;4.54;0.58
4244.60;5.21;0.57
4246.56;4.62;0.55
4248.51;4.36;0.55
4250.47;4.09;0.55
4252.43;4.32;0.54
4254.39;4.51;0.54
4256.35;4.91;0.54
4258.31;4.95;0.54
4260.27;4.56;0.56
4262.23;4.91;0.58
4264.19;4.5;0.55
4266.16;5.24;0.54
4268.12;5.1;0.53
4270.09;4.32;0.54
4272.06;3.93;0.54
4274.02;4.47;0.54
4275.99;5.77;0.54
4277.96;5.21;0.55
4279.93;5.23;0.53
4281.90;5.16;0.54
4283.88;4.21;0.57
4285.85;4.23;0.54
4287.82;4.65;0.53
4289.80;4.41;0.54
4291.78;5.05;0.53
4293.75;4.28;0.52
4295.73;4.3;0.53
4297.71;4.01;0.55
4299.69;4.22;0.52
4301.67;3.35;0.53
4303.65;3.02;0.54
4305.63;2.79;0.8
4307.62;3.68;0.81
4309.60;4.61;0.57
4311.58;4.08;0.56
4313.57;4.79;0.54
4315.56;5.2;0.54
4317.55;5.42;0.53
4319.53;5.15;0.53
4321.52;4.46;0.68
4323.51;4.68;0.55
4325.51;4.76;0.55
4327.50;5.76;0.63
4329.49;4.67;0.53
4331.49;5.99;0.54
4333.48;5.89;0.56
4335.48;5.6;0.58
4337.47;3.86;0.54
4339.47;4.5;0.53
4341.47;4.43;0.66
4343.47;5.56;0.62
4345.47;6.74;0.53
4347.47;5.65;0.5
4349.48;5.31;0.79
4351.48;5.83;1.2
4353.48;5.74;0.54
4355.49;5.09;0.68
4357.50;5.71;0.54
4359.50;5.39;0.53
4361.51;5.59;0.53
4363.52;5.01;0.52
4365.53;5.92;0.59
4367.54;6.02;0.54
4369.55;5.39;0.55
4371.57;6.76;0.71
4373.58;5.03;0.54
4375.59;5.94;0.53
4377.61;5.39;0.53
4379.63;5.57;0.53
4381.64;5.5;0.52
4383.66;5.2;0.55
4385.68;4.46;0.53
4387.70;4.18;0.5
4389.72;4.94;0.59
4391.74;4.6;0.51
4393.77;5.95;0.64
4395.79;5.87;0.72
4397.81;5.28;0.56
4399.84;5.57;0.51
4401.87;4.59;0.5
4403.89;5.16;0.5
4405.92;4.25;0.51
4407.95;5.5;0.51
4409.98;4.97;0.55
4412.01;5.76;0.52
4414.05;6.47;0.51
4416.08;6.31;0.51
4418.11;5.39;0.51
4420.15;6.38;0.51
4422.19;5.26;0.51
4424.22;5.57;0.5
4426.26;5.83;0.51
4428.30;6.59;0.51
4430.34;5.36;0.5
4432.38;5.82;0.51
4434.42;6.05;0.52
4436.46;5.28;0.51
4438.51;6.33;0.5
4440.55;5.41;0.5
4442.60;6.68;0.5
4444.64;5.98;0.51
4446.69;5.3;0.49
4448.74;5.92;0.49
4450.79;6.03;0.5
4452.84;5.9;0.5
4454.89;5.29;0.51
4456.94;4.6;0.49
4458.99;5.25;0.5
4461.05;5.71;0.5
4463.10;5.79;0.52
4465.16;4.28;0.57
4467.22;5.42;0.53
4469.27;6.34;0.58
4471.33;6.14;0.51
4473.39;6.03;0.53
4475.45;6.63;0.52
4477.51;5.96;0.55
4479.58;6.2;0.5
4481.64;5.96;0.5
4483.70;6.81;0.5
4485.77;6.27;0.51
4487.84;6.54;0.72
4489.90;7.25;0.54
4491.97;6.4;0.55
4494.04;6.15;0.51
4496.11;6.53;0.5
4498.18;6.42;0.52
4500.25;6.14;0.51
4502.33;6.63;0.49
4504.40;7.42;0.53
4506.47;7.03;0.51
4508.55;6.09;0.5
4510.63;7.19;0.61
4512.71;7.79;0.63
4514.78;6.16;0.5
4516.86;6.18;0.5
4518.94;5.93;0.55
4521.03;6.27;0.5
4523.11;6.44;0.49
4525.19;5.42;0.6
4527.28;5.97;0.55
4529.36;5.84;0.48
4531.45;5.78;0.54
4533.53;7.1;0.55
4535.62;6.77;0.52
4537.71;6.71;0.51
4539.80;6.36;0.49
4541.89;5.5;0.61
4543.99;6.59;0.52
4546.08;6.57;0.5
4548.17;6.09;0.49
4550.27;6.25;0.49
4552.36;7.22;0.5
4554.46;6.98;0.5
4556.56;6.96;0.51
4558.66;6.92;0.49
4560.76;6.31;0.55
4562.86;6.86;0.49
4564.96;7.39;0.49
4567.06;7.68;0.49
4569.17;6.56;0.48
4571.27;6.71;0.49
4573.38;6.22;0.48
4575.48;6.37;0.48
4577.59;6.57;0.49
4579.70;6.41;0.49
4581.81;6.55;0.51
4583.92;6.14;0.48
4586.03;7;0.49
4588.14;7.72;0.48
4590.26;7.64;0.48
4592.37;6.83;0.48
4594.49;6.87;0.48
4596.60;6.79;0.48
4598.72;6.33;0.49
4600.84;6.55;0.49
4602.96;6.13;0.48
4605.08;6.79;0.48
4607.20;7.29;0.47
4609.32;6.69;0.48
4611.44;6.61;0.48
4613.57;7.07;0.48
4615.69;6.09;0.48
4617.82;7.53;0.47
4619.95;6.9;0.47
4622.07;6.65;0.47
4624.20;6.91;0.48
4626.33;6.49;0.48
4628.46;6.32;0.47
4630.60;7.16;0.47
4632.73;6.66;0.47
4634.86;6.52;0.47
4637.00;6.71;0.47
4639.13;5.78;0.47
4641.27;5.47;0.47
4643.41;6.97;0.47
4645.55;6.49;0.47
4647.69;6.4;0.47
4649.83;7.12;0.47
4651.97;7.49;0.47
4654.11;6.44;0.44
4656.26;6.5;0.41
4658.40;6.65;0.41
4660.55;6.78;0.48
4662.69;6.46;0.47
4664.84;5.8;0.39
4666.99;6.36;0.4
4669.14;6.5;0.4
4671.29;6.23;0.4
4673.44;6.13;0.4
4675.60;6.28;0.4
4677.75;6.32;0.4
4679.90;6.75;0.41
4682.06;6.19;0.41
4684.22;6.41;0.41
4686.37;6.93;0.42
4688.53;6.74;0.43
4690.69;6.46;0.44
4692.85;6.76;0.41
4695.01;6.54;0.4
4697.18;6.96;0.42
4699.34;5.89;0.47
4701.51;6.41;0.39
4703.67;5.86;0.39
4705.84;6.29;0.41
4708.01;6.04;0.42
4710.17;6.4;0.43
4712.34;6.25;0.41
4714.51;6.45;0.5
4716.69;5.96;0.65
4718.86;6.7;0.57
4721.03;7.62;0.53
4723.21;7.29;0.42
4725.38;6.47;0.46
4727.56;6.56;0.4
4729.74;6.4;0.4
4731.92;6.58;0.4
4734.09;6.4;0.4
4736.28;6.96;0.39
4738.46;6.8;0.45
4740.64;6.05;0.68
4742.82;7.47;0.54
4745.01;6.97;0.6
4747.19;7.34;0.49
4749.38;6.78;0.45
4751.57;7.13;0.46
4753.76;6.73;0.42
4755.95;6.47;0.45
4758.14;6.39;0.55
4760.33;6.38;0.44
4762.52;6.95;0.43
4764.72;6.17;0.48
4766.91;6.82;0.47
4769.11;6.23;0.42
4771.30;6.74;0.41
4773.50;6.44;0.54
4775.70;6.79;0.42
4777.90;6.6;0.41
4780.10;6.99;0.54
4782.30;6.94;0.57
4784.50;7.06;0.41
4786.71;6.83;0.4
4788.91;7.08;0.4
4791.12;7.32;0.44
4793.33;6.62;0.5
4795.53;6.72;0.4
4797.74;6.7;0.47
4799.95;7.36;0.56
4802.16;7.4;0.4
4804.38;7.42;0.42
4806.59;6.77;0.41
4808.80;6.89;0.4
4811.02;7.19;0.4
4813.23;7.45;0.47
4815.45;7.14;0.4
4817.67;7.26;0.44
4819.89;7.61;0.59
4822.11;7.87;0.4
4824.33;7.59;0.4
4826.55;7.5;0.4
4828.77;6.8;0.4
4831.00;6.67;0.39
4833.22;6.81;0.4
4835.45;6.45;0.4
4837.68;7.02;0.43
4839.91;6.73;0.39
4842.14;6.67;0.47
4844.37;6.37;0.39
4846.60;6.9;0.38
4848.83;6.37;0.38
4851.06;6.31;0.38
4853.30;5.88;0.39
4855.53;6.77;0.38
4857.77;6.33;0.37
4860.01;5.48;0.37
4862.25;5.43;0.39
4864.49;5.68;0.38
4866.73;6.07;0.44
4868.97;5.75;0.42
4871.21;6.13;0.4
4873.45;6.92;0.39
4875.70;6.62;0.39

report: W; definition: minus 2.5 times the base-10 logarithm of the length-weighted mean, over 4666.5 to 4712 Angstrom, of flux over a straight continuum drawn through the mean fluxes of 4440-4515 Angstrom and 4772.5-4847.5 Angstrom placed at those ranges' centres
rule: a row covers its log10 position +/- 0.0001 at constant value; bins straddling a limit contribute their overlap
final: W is 0.05 mag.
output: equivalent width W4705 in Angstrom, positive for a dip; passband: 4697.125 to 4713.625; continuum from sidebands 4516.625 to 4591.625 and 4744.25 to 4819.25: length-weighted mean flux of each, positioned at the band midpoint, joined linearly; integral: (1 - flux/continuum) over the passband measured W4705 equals 1.4 Angstrom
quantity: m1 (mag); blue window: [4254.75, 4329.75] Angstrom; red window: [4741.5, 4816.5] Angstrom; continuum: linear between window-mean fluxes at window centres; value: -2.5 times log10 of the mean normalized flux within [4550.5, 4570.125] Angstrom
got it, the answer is -0.188 mag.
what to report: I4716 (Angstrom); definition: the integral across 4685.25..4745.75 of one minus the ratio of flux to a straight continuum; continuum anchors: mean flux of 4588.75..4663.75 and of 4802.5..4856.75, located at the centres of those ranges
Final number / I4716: 2.0 Angstrom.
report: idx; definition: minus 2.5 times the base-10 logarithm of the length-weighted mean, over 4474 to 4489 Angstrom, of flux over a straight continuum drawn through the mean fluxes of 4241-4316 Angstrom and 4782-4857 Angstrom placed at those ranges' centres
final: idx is -0.17 mag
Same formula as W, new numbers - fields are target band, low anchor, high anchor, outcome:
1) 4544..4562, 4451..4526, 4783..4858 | -0.055 mag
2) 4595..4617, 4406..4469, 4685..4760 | -0.071 mag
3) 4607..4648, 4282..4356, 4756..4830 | -0.073 mag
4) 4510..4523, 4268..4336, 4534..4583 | -0.042 mag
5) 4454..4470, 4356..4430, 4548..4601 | 0.126 mag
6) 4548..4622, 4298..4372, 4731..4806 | -0.123 mag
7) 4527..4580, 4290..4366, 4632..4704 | -0.110 mag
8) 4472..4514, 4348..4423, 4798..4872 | -0.144 mag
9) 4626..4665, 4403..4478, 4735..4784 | -0.032 mag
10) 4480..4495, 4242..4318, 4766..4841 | -0.178 mag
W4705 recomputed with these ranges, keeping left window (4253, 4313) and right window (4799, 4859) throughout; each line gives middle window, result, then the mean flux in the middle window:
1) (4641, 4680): -2.04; 6.5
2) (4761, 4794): -0.31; 6.77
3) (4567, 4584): -2.21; 6.54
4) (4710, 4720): 0.10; 6.35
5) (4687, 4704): -0.43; 6.49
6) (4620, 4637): -1.87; 6.69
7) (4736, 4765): -0.82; 6.77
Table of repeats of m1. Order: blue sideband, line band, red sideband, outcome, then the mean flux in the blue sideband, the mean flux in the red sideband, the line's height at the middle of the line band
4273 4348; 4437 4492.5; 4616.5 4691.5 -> -0.072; 4.73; 6.56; 5.55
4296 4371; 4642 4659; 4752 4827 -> -0.064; 4.98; 6.95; 6.35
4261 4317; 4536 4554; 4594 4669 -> -0.064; 4.46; 6.62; 6.07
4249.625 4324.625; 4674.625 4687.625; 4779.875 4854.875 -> -0.026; 4.52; 6.96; 6.33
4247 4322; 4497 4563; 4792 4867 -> -0.174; 4.51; 6.78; 5.53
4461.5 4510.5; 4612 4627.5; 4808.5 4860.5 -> -0.048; 6.29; 6.85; 6.51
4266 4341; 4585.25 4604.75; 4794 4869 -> -0.183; 4.63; 6.76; 5.8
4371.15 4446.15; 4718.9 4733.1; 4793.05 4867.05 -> -0.056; 5.54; 6.78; 6.47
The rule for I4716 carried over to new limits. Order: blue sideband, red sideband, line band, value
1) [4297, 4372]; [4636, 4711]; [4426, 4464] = -1.84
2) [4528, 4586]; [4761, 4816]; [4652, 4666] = 0.42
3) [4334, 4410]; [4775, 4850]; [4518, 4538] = -0.97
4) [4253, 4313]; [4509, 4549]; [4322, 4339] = -1.02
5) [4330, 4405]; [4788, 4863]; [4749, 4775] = 0.19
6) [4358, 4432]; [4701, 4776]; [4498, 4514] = -2.76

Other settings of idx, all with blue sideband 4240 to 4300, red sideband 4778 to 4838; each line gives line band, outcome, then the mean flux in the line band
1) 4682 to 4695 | -0.011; 6.61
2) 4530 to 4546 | -0.094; 6.4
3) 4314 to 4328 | -0.030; 5.02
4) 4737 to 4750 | -0.019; 6.91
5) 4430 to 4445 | -0.090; 5.88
